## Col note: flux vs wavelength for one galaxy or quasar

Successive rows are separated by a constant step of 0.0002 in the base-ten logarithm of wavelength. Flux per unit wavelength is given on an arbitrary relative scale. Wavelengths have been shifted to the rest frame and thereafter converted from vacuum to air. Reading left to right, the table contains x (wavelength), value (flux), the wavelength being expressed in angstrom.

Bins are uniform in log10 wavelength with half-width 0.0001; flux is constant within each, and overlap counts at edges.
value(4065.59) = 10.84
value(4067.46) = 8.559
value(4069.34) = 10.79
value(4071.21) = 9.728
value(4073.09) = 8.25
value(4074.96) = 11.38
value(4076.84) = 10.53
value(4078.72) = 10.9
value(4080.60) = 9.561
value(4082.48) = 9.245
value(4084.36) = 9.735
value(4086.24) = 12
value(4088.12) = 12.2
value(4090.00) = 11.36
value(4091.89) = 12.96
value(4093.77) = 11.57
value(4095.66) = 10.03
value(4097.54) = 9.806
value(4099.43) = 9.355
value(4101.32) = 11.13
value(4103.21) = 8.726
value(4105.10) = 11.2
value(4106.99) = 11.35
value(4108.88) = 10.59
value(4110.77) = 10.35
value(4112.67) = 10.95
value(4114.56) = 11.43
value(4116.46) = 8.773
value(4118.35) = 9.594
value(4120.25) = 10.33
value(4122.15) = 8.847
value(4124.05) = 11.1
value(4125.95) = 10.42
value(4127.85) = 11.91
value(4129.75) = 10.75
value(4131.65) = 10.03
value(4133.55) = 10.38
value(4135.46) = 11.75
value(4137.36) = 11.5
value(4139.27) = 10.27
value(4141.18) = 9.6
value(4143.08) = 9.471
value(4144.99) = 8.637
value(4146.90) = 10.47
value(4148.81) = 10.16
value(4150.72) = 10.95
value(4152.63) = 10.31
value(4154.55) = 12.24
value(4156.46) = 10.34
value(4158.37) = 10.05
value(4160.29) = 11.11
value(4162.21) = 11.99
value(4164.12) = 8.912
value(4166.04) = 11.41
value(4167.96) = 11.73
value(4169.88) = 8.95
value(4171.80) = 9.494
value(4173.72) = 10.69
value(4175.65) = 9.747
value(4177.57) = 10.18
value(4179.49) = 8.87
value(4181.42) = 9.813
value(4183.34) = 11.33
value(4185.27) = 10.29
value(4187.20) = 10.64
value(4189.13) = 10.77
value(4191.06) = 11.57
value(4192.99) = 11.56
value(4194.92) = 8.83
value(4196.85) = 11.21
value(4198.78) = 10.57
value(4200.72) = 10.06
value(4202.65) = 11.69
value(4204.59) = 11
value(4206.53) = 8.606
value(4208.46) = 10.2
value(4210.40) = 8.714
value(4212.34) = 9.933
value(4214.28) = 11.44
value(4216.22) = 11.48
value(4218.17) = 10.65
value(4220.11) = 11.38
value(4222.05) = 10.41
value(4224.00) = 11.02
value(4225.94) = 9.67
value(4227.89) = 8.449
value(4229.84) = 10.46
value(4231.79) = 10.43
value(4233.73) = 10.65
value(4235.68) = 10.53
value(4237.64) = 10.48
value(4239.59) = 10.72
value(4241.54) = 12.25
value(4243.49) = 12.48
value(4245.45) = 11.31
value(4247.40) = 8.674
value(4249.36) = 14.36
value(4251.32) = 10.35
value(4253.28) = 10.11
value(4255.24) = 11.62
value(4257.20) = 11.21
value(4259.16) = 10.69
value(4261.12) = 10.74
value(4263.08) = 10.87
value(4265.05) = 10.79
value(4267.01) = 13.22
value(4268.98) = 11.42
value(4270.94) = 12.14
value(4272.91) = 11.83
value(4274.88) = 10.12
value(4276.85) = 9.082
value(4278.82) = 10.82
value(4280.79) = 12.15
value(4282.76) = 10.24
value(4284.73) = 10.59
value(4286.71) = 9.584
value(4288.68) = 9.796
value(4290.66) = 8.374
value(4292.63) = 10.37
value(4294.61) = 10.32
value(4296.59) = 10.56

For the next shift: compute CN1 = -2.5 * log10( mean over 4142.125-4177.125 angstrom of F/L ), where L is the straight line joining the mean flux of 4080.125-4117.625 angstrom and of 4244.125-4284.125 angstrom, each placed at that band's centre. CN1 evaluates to 0.04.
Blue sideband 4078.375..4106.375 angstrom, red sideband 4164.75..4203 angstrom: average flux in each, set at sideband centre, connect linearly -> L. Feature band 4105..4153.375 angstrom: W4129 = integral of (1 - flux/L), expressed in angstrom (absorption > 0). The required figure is 0.7 angstrom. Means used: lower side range 10.7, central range 10.4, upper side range 10.4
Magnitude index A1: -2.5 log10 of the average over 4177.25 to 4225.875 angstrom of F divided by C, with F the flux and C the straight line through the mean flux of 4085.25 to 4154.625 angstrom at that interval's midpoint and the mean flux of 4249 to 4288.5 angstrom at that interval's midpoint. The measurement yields 0.04 mag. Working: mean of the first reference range 10.6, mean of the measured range 10.5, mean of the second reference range 11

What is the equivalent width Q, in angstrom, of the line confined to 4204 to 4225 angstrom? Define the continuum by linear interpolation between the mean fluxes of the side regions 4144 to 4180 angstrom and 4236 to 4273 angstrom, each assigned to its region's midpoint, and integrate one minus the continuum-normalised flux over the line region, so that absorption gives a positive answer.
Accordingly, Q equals 0.9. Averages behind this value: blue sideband 10.3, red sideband 11.3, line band 10.4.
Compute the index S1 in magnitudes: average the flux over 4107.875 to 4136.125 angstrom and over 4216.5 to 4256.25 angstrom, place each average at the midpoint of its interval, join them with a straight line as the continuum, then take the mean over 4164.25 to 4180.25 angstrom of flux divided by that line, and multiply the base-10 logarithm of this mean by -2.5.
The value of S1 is 0.06 mag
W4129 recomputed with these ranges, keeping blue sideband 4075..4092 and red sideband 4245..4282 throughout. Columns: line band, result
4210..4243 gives 1.5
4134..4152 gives 1.0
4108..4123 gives 1.1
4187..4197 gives 0.3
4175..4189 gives 1.1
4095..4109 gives 0.8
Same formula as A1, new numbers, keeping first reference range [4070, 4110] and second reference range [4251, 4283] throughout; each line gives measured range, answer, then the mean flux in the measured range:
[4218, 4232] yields 0.07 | 10.3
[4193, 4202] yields 0.05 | 10.4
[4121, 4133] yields 0.02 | 10.5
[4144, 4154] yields 0.06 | 10.2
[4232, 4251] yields -0.02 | 11.2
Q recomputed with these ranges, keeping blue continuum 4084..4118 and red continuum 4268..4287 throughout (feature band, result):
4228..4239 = 0.47 angstrom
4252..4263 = -0.03 angstrom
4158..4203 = 1.35 angstrom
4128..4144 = 0.33 angstrom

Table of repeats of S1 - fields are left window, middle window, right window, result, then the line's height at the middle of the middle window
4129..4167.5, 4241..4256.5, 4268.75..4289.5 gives -0.070 mag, 10.7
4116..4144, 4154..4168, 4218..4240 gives -0.054 mag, 10.4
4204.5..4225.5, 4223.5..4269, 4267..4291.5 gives -0.042 mag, 10.5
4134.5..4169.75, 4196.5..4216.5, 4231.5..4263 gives 0.046 mag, 10.8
